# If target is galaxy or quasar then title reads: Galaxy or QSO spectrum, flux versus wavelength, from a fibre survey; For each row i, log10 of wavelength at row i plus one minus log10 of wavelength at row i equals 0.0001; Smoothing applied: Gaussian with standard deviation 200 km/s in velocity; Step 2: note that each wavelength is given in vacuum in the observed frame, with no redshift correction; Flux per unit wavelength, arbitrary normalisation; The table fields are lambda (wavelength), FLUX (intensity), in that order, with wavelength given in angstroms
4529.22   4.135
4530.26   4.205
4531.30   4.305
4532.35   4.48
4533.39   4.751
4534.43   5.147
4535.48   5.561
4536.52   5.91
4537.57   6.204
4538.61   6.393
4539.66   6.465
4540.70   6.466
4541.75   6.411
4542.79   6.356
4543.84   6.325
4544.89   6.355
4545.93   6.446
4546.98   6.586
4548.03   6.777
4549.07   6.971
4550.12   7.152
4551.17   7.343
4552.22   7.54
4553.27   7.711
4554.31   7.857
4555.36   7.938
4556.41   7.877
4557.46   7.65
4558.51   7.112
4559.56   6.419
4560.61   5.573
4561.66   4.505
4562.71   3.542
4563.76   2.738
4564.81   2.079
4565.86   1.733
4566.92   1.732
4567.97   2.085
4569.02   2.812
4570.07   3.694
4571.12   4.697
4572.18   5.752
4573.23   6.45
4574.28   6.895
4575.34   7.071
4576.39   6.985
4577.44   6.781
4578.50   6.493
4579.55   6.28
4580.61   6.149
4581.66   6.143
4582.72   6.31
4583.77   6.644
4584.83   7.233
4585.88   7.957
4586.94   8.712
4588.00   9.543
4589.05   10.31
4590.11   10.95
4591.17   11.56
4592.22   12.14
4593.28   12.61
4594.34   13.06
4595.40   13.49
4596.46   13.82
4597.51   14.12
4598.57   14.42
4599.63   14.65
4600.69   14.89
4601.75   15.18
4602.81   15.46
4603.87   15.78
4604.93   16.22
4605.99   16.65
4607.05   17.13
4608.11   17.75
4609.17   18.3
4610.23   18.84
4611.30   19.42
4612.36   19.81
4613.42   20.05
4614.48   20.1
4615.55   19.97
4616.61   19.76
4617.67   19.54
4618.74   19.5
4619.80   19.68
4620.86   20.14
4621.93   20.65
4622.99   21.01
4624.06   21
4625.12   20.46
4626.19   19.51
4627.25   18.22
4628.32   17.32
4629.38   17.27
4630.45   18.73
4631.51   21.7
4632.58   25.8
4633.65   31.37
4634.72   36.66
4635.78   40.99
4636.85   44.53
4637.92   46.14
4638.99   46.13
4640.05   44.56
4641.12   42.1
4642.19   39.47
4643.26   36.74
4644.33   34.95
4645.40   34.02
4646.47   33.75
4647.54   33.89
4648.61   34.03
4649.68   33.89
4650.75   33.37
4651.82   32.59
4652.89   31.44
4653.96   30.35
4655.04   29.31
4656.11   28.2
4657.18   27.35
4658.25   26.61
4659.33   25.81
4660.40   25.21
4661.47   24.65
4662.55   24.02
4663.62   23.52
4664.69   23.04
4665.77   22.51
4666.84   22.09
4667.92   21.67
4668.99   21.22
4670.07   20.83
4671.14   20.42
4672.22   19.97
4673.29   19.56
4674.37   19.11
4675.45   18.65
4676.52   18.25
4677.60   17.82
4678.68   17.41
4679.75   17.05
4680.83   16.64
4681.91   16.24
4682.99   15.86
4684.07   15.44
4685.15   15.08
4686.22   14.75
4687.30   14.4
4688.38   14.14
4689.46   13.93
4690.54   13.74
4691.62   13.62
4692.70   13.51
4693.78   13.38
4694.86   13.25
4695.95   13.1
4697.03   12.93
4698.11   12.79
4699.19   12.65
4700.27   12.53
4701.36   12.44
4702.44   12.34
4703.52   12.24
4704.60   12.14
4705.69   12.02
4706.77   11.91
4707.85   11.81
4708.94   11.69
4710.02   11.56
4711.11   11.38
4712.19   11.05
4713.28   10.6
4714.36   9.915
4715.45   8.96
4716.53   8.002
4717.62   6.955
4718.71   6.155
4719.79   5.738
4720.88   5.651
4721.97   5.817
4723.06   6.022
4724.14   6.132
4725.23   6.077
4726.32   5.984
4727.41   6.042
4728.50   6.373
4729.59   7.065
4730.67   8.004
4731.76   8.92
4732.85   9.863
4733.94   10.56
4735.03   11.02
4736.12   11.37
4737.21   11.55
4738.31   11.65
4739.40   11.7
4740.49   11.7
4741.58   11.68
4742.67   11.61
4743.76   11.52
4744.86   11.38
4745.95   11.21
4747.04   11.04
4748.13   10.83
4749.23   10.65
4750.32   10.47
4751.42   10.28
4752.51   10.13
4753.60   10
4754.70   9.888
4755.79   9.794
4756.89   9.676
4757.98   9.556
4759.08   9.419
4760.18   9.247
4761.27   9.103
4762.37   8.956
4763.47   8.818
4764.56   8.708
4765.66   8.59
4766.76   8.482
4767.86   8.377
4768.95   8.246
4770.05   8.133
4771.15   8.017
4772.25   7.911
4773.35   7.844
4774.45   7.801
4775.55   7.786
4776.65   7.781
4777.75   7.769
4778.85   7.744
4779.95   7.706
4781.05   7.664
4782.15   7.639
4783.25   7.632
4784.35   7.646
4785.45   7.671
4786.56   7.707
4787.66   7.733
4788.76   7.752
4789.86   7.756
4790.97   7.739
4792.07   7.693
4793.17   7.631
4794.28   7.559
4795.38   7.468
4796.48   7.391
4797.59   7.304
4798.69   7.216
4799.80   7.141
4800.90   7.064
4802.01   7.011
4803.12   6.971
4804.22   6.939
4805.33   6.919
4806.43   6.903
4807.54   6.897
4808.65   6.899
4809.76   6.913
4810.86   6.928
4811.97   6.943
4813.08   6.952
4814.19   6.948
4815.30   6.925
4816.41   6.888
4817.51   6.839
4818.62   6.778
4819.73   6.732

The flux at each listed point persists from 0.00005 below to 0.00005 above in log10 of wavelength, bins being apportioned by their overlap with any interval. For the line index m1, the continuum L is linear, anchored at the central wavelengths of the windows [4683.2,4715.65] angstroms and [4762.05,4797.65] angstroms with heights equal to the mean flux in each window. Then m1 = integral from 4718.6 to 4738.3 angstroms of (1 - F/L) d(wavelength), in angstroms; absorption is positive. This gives 5.52 angstroms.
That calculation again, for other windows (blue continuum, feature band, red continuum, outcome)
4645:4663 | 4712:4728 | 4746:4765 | 9.2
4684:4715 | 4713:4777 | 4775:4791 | 5.5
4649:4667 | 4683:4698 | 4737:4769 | 5.3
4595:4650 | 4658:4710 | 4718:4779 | 0.9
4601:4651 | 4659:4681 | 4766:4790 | -0.3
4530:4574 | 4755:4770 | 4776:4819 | -4.1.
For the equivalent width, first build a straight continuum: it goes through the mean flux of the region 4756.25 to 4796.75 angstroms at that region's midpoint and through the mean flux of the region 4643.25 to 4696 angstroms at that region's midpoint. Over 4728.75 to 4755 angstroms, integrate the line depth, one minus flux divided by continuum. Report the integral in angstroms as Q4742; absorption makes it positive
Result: 4.30 angstroms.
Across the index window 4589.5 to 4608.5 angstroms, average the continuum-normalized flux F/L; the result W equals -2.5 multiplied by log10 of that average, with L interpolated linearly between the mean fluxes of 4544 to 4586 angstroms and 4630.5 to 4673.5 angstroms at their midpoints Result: 0.08 mag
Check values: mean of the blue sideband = 5.89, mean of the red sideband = 30.3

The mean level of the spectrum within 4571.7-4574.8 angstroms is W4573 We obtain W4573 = 6.39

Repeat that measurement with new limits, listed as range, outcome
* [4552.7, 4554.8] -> 7.8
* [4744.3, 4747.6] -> 11.2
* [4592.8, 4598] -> 13.4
